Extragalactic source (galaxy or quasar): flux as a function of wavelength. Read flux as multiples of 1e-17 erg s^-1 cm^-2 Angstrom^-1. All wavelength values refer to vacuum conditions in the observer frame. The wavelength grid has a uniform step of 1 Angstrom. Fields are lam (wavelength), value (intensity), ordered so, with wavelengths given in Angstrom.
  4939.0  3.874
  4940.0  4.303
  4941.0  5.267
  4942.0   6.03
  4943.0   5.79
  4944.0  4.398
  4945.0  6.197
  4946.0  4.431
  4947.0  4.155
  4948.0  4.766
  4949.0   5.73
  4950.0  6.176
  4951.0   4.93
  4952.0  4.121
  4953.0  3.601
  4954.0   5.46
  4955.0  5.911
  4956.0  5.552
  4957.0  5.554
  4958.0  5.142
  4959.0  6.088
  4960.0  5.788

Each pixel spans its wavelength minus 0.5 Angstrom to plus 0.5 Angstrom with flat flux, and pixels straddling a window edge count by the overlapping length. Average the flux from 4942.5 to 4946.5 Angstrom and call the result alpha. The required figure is 5.2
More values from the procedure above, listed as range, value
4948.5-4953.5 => 4.91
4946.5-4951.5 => 5.15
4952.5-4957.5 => 5.22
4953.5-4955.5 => 5.69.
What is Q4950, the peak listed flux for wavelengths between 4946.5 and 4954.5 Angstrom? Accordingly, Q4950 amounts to 6.176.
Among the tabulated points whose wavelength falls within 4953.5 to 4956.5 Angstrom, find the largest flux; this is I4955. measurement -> 5.911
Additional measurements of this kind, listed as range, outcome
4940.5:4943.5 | 6.03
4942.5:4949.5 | 6.197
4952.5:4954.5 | 5.46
